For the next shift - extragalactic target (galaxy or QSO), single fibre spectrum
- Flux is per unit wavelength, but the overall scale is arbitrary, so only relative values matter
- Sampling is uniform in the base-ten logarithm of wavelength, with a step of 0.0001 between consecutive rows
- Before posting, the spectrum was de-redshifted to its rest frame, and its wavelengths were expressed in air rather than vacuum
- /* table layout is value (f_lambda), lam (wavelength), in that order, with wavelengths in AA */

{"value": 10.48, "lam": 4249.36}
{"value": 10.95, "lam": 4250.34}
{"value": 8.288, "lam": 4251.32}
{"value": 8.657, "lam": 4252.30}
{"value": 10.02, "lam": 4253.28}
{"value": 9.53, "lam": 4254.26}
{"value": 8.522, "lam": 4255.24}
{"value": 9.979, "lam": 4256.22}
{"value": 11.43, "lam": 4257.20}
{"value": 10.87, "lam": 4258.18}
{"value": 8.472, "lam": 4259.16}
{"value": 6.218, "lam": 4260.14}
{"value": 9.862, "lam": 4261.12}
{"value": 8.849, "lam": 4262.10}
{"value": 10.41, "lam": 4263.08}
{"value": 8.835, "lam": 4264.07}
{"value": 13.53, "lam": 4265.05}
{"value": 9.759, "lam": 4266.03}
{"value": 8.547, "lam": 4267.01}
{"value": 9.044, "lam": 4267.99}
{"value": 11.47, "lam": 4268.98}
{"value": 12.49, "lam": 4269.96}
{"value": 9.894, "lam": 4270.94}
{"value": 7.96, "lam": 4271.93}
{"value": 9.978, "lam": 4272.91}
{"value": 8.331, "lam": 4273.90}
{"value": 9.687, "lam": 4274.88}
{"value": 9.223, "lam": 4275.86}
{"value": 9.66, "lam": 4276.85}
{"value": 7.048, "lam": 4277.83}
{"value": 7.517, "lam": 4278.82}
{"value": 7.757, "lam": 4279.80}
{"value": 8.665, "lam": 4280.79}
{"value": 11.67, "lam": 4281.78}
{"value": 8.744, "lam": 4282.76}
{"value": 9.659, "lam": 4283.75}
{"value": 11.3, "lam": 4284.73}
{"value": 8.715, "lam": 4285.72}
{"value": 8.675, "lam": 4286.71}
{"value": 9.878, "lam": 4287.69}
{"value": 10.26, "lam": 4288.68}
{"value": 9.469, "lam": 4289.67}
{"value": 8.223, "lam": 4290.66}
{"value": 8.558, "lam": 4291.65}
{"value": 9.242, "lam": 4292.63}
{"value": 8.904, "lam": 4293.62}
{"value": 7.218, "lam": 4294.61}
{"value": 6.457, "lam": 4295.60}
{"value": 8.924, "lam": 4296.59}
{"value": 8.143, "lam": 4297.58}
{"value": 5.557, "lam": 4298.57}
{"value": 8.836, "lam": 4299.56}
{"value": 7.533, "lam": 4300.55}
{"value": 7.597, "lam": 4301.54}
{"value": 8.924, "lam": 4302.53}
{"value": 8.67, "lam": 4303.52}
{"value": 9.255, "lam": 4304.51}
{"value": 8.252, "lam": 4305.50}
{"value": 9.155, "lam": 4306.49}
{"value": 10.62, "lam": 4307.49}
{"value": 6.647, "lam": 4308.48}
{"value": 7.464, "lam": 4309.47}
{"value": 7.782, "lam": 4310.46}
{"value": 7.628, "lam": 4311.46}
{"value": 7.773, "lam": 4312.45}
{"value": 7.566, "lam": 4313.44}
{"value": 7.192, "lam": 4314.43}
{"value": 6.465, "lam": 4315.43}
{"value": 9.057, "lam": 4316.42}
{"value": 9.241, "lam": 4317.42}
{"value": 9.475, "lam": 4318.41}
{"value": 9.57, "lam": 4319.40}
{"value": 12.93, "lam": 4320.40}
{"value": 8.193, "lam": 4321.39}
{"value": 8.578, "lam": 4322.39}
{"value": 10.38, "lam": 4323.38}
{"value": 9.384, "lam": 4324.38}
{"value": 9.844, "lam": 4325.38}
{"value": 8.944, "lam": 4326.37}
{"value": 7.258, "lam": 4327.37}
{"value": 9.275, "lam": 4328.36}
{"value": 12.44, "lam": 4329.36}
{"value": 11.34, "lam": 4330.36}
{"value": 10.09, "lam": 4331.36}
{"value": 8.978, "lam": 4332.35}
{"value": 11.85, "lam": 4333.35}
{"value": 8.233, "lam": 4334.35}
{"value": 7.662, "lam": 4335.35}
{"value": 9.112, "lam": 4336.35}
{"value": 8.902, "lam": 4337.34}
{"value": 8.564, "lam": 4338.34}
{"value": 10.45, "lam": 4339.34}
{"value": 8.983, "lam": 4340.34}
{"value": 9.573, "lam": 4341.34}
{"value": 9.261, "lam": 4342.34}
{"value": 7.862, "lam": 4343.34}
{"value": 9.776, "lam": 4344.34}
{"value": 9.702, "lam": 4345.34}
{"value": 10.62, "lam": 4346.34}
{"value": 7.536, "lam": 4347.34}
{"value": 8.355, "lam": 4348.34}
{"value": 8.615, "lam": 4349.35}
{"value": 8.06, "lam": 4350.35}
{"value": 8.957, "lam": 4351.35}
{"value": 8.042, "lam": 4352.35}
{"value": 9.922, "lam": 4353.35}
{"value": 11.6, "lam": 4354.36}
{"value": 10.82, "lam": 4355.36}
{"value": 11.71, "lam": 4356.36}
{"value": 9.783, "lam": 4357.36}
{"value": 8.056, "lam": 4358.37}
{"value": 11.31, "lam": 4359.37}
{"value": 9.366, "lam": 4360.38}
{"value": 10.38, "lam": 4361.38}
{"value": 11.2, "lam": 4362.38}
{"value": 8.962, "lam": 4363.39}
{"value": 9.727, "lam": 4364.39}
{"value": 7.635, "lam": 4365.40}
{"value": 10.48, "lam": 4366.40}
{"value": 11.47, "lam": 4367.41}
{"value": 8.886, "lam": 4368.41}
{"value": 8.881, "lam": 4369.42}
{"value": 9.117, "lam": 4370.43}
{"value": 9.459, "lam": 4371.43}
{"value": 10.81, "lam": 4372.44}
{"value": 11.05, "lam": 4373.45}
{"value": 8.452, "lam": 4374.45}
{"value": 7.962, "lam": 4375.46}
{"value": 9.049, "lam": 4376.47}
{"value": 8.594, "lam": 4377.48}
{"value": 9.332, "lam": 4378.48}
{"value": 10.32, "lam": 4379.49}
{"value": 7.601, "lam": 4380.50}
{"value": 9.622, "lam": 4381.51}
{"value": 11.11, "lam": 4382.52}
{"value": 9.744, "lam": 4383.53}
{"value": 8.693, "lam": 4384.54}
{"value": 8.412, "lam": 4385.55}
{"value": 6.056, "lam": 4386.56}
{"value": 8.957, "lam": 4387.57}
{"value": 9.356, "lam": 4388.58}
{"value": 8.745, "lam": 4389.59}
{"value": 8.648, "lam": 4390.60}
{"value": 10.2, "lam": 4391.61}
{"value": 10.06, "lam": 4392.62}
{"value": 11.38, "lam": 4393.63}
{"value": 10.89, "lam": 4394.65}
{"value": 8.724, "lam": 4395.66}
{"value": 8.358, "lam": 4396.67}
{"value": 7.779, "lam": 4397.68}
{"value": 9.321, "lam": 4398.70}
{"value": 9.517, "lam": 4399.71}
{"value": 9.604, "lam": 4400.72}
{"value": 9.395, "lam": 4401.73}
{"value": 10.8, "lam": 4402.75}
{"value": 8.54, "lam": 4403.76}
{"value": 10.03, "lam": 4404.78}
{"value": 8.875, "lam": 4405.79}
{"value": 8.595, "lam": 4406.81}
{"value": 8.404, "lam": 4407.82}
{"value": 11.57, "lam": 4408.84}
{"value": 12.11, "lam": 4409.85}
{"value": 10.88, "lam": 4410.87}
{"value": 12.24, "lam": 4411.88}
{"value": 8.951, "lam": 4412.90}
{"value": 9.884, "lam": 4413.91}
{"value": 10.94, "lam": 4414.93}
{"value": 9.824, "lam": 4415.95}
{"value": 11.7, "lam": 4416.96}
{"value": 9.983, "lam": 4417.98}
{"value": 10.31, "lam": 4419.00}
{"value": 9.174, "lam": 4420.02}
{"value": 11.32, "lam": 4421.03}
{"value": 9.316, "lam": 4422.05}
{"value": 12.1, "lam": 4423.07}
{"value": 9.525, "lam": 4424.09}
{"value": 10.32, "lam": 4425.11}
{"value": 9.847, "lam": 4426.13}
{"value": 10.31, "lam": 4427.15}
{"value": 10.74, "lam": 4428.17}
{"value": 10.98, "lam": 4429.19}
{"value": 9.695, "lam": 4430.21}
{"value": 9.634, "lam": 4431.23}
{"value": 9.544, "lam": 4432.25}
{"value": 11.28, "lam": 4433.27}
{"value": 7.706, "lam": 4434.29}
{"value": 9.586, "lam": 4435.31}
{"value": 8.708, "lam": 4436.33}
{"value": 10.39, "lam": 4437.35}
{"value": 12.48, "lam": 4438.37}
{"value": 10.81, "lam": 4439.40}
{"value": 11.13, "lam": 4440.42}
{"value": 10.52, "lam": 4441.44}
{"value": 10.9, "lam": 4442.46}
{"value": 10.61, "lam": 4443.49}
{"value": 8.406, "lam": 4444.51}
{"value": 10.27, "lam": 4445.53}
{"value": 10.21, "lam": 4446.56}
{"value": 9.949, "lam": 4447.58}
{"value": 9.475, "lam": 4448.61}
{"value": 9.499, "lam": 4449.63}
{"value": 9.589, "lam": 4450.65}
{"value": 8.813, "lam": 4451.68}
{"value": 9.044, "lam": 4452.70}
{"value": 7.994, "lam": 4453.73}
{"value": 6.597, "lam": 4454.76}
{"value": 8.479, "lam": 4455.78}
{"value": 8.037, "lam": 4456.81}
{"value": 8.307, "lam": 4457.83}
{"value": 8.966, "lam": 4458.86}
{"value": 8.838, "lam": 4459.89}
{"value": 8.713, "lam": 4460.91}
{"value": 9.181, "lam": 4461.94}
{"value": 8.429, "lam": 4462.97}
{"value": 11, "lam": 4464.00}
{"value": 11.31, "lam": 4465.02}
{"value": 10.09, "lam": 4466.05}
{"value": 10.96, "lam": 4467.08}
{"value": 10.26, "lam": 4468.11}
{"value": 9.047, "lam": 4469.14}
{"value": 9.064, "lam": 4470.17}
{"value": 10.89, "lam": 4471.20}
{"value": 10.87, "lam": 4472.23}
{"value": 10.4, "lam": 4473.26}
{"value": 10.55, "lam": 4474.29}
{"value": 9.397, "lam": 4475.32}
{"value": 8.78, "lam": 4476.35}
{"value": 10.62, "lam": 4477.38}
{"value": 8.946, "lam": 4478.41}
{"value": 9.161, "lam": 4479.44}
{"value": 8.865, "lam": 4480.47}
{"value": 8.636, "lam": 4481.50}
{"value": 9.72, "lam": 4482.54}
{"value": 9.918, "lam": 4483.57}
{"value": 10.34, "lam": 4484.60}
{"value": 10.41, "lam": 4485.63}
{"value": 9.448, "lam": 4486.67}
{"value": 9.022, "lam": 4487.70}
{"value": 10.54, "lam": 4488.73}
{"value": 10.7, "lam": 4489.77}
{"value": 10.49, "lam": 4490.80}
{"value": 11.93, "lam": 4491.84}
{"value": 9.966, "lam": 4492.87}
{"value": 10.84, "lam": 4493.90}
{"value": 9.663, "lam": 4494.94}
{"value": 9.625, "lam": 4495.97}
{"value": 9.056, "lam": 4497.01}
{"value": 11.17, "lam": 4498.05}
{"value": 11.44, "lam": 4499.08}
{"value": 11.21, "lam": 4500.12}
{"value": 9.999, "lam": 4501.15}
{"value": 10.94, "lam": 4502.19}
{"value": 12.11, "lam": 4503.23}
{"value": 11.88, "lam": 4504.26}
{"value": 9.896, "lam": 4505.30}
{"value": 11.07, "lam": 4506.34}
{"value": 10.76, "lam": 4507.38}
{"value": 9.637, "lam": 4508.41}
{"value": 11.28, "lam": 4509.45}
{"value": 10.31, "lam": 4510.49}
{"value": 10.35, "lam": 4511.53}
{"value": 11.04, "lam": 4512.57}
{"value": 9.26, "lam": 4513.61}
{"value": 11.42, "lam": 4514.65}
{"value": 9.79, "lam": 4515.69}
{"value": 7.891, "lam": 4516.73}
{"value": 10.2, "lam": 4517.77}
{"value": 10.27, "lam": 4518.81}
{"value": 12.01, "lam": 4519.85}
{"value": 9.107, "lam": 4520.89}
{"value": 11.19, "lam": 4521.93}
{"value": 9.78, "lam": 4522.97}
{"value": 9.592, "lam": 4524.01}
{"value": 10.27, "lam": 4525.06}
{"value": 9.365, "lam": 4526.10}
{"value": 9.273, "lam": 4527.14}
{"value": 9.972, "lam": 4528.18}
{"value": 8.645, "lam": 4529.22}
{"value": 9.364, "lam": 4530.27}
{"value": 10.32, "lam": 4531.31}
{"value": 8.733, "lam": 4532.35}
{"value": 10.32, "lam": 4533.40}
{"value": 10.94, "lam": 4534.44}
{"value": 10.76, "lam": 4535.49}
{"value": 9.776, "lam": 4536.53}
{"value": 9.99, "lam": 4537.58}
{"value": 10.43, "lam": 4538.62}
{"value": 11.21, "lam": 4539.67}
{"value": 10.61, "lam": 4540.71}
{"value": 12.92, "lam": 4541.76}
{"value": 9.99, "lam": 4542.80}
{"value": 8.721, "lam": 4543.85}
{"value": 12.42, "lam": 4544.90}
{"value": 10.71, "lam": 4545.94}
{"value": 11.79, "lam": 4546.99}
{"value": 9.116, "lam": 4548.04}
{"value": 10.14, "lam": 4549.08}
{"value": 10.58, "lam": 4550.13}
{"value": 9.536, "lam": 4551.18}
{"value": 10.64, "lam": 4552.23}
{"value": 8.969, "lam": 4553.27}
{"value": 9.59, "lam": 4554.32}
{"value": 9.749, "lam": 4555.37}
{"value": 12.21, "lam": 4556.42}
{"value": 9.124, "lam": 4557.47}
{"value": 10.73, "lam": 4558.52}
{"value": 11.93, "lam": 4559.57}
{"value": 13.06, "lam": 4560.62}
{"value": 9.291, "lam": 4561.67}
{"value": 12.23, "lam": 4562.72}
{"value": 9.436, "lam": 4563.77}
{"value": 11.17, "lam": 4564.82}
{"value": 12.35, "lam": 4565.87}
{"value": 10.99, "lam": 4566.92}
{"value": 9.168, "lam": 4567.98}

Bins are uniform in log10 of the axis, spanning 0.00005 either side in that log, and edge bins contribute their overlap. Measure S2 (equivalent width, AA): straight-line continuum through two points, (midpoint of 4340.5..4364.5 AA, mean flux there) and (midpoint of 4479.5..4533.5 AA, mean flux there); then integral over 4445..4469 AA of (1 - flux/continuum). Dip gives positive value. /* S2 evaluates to 1.6 AA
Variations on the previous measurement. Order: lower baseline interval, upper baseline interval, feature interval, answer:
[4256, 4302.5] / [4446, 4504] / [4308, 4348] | 1.07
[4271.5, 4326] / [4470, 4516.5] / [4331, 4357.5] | -0.83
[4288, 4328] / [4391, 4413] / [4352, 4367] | -1.15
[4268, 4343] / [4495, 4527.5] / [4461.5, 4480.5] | 0.33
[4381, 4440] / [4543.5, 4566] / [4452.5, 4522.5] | 1.99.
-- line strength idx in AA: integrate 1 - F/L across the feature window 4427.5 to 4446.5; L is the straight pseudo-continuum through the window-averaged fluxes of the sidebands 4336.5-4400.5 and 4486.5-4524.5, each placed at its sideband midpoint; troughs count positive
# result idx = -0.6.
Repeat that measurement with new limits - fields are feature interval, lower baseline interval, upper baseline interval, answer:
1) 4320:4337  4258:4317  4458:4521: -1.1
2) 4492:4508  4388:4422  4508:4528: -0.9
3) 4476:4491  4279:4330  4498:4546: 0.6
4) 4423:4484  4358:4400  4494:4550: 1.0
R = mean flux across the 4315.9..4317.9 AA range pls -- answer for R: 9.1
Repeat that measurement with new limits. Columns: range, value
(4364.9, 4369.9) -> 9.48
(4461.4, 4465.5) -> 9.96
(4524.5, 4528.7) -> 9.72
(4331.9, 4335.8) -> 9.19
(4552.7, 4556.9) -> 10.1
